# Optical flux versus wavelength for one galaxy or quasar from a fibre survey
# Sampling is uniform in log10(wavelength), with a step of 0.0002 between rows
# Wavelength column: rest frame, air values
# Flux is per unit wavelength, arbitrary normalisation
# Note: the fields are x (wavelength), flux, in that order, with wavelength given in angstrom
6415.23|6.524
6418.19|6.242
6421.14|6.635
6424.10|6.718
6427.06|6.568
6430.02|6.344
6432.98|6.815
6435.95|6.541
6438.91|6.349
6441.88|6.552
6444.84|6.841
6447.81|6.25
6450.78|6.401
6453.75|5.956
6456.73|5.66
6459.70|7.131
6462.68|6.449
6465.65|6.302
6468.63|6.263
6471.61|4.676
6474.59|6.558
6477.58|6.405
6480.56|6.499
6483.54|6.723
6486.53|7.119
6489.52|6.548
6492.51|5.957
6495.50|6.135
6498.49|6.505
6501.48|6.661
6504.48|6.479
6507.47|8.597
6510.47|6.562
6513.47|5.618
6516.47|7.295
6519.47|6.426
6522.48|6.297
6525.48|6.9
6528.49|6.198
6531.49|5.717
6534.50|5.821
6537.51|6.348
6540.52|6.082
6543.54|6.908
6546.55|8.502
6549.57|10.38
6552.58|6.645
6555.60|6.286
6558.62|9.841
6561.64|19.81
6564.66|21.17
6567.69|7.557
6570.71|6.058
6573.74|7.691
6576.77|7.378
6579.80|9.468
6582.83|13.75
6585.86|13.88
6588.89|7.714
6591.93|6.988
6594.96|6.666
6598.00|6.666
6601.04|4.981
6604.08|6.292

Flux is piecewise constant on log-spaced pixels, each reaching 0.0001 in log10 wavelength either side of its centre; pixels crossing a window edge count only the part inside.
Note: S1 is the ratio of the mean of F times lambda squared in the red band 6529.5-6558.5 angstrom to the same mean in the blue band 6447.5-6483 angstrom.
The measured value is 1.2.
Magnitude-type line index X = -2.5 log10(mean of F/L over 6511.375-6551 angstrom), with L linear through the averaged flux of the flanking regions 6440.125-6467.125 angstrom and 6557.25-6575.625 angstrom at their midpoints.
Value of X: 0.44 mag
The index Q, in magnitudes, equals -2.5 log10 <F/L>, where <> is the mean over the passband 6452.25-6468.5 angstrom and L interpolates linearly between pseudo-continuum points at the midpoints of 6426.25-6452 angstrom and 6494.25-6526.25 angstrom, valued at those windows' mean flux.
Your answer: 0.05 mag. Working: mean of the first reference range 6.52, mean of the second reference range 6.68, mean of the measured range 6.3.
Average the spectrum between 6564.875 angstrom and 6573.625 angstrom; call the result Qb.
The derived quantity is 9.07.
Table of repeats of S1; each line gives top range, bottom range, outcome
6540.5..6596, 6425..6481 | 1.59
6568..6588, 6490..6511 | 1.46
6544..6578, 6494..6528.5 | 1.53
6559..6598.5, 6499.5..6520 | 1.56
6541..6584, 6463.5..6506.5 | 1.60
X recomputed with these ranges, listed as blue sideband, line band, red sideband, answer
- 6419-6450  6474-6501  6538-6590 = 0.21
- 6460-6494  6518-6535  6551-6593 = 0.32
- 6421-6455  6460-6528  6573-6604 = 0.11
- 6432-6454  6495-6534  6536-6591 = 0.27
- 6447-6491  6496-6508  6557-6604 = 0.08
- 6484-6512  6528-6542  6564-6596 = 0.31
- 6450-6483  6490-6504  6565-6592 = 0.13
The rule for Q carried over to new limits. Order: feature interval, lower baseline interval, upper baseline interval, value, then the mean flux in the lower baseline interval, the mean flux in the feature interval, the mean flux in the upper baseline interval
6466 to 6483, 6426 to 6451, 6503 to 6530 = 0.082 mag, 6.52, 6.13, 6.71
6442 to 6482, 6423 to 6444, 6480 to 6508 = 0.057 mag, 6.56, 6.27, 6.67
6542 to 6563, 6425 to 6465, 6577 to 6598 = -0.118 mag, 6.45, 9.69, 9.38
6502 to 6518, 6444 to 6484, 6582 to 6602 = 0.032 mag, 6.27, 6.89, 8.59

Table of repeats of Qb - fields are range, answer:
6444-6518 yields 6.46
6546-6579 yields 10.2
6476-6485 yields 6.54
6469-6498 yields 6.3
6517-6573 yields 8.47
